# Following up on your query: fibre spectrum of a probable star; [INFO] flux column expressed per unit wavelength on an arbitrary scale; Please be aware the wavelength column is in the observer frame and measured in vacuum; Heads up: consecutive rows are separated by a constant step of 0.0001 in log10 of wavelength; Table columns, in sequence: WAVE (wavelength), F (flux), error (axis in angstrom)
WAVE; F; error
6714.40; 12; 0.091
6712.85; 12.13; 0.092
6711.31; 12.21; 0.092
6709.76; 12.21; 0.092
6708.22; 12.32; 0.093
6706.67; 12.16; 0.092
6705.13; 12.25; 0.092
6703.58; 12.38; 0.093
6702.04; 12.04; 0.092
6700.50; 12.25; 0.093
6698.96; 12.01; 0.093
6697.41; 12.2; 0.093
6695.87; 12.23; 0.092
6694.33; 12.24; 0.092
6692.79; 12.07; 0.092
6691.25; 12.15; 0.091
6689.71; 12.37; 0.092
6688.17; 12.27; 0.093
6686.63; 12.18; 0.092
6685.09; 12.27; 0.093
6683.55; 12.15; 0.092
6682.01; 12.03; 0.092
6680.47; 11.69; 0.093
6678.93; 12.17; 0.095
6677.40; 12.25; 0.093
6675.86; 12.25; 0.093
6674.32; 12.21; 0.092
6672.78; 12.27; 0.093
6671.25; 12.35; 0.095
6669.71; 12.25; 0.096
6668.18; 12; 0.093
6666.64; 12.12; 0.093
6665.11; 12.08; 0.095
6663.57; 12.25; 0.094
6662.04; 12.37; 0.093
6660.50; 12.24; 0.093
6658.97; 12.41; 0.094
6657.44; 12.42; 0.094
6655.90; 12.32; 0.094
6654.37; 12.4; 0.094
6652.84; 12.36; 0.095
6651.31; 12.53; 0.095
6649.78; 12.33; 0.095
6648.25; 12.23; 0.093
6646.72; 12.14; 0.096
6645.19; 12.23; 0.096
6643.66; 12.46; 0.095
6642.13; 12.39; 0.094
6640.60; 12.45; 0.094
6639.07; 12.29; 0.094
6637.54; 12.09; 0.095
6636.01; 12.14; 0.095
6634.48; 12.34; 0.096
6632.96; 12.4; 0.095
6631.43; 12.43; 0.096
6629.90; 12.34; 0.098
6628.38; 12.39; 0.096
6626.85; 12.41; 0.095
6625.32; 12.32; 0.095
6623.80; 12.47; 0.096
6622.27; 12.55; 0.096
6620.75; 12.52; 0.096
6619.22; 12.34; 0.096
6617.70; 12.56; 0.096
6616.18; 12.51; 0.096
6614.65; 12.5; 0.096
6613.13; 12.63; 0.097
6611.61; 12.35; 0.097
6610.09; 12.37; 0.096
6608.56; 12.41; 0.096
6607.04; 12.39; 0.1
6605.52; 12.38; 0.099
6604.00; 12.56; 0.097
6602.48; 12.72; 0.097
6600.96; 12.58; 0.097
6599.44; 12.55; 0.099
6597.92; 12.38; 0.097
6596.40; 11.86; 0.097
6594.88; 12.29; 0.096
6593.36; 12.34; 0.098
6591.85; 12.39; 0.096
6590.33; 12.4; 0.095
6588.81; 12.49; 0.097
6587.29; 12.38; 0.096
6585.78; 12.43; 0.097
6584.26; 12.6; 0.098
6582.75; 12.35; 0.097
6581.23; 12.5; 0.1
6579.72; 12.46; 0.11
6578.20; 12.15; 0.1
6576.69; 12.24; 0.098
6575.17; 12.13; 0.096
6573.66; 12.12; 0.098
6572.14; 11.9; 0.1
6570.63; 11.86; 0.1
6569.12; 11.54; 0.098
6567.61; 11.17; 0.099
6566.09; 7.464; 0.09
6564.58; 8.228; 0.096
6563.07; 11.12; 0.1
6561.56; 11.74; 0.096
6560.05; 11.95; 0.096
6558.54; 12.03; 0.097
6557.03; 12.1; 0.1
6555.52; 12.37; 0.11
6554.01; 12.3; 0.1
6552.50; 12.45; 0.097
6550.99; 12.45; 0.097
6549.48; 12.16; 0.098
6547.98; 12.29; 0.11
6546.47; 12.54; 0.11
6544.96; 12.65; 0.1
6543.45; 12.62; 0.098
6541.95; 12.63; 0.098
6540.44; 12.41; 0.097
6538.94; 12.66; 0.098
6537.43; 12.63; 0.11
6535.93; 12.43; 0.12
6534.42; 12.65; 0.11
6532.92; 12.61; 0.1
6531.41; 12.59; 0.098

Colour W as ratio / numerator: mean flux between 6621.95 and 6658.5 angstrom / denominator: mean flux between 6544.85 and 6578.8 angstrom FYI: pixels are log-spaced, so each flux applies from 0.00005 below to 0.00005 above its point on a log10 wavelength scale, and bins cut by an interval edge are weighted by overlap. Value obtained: 1.1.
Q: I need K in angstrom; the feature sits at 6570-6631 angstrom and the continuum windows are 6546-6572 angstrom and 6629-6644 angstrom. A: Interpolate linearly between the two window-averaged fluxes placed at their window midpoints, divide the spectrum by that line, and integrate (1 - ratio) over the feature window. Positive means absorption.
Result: -2.2 angstrom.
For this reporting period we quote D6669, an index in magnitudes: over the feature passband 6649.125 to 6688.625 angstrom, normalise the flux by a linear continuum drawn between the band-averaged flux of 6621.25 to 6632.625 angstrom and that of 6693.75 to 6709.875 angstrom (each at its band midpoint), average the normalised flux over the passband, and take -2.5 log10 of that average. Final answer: 0.01 mag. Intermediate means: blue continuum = 12.4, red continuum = 12.2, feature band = 12.2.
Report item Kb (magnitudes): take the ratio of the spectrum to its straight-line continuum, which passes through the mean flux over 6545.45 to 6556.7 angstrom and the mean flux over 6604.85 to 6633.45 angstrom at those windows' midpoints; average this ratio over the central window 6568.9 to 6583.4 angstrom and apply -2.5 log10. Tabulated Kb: 0.02 mag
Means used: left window 12.4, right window 12.4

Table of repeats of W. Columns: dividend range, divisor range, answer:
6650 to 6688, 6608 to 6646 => 0.99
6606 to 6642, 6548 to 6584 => 1.06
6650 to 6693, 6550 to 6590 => 1.04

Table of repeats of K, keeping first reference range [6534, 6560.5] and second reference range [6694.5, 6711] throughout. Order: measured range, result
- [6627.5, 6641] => 0.0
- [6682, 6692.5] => 0.0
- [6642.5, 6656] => -0.1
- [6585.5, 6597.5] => 0.0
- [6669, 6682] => 0.1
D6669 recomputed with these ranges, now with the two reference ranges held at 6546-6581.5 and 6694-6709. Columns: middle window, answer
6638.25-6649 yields -0.028 mag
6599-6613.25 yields -0.056 mag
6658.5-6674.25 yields -0.013 mag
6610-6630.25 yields -0.049 mag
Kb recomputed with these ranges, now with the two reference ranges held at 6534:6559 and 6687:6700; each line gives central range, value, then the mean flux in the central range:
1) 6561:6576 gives 0.14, 10.9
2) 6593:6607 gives -0.01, 12.4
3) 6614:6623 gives -0.02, 12.5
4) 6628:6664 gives -0.01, 12.3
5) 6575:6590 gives 0.00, 12.4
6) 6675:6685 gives 0.01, 12.1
